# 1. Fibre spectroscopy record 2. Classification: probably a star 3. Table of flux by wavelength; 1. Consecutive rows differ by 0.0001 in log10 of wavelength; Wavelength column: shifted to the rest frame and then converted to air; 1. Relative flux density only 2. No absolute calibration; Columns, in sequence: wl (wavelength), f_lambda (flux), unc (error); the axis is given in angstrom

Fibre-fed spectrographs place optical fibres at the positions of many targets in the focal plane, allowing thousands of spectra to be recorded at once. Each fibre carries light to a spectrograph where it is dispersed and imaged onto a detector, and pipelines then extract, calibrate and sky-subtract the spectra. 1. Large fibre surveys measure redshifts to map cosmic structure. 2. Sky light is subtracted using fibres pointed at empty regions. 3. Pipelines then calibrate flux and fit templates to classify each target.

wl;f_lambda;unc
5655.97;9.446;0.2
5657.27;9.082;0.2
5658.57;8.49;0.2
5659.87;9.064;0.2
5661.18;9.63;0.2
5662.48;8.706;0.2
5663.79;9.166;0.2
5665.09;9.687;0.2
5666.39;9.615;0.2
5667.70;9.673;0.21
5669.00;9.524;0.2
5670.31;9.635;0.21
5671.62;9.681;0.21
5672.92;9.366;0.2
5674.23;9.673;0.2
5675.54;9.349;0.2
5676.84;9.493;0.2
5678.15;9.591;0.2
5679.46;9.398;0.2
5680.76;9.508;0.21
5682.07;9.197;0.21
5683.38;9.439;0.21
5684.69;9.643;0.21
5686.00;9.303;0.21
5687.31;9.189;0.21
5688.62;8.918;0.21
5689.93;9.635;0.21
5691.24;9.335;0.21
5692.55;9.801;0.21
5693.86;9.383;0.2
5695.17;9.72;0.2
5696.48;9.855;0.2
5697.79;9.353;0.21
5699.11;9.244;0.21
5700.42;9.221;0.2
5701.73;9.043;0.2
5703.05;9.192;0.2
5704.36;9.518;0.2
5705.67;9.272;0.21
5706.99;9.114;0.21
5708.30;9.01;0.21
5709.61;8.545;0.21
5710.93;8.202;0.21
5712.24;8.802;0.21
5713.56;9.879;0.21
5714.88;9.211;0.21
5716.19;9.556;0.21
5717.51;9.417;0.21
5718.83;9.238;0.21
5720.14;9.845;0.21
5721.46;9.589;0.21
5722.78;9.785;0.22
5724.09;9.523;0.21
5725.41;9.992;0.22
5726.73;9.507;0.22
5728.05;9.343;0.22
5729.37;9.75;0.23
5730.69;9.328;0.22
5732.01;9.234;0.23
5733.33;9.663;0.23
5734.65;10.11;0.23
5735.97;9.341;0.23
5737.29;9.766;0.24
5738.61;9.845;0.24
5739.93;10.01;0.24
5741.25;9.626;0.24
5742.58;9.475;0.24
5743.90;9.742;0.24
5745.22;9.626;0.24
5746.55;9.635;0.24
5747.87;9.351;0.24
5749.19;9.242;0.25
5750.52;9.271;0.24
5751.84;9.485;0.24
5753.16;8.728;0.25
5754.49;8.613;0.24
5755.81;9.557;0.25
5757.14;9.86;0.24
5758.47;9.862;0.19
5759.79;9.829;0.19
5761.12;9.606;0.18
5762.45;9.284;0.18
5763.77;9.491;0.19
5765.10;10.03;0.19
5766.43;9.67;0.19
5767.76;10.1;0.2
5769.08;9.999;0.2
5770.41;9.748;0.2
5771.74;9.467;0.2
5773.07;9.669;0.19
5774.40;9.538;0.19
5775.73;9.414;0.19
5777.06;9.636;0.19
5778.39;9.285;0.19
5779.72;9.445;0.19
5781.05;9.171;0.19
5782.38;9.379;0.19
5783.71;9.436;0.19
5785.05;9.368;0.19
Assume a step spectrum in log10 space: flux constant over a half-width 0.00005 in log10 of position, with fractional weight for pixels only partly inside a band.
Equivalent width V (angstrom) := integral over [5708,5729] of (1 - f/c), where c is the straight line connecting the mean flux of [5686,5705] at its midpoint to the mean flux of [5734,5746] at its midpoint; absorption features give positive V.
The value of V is 0.46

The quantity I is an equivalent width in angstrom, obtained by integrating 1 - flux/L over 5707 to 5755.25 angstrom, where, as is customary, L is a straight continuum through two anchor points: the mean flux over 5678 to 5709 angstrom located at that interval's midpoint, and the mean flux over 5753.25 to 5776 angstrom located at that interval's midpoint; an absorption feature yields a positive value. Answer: 0.38 angstrom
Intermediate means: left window 9.37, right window 9.61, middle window 9.42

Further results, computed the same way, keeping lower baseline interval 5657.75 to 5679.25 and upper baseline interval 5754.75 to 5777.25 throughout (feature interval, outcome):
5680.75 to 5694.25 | 0.1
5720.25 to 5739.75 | -0.1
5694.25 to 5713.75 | 0.6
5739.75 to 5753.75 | 0.2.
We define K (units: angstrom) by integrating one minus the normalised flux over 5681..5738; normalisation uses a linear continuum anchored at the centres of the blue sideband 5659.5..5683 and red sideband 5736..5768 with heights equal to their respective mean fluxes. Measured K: 0.6 angstrom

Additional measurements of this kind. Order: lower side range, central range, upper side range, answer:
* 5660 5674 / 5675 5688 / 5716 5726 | 0.1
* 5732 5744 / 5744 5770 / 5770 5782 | 0.1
